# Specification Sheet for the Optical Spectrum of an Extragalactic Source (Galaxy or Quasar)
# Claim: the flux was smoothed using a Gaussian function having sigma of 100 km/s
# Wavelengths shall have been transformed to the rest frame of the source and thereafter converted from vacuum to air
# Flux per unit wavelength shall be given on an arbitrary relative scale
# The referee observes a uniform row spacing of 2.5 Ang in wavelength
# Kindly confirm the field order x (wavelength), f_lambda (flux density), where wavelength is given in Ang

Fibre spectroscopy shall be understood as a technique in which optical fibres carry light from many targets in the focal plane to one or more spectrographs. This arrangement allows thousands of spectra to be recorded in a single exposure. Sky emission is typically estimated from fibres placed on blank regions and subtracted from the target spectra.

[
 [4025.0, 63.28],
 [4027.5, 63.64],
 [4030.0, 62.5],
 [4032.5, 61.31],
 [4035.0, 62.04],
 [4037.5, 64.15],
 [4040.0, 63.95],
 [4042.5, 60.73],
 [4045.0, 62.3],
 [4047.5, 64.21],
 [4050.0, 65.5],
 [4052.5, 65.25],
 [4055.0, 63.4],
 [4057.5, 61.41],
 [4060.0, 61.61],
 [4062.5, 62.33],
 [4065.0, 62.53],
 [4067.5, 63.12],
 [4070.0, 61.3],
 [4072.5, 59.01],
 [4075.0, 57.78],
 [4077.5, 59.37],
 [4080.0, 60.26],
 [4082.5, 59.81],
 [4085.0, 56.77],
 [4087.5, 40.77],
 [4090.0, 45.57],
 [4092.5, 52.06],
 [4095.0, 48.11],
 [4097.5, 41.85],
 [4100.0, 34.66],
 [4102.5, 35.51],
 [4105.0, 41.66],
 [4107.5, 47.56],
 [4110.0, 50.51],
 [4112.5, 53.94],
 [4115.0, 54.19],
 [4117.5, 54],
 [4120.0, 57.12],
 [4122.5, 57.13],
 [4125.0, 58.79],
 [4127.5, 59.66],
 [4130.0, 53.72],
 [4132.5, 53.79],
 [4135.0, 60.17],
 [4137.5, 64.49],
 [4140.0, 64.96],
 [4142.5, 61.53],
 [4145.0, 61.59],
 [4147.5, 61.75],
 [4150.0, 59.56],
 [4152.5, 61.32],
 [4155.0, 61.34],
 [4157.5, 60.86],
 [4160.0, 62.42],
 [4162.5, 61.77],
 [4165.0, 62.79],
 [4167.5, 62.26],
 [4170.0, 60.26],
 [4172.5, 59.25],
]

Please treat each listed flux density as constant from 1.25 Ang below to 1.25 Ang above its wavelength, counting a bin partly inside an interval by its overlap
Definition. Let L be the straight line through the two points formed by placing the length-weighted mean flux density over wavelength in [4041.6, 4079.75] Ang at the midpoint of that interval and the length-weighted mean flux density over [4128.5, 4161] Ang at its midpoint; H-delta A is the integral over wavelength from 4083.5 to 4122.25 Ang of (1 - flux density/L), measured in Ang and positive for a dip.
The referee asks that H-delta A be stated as 8.42 Ang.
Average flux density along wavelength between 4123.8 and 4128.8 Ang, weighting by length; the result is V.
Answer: 59.2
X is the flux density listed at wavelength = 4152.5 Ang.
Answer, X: 61.32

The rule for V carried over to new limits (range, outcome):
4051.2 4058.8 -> 63.4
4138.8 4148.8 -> 62.4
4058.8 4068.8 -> 62.4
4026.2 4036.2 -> 62.4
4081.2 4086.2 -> 58.3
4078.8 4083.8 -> 60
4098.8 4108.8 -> 39.9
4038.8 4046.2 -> 62.3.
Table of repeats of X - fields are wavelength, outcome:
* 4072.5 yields 59.01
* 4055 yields 63.4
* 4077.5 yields 59.37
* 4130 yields 53.72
